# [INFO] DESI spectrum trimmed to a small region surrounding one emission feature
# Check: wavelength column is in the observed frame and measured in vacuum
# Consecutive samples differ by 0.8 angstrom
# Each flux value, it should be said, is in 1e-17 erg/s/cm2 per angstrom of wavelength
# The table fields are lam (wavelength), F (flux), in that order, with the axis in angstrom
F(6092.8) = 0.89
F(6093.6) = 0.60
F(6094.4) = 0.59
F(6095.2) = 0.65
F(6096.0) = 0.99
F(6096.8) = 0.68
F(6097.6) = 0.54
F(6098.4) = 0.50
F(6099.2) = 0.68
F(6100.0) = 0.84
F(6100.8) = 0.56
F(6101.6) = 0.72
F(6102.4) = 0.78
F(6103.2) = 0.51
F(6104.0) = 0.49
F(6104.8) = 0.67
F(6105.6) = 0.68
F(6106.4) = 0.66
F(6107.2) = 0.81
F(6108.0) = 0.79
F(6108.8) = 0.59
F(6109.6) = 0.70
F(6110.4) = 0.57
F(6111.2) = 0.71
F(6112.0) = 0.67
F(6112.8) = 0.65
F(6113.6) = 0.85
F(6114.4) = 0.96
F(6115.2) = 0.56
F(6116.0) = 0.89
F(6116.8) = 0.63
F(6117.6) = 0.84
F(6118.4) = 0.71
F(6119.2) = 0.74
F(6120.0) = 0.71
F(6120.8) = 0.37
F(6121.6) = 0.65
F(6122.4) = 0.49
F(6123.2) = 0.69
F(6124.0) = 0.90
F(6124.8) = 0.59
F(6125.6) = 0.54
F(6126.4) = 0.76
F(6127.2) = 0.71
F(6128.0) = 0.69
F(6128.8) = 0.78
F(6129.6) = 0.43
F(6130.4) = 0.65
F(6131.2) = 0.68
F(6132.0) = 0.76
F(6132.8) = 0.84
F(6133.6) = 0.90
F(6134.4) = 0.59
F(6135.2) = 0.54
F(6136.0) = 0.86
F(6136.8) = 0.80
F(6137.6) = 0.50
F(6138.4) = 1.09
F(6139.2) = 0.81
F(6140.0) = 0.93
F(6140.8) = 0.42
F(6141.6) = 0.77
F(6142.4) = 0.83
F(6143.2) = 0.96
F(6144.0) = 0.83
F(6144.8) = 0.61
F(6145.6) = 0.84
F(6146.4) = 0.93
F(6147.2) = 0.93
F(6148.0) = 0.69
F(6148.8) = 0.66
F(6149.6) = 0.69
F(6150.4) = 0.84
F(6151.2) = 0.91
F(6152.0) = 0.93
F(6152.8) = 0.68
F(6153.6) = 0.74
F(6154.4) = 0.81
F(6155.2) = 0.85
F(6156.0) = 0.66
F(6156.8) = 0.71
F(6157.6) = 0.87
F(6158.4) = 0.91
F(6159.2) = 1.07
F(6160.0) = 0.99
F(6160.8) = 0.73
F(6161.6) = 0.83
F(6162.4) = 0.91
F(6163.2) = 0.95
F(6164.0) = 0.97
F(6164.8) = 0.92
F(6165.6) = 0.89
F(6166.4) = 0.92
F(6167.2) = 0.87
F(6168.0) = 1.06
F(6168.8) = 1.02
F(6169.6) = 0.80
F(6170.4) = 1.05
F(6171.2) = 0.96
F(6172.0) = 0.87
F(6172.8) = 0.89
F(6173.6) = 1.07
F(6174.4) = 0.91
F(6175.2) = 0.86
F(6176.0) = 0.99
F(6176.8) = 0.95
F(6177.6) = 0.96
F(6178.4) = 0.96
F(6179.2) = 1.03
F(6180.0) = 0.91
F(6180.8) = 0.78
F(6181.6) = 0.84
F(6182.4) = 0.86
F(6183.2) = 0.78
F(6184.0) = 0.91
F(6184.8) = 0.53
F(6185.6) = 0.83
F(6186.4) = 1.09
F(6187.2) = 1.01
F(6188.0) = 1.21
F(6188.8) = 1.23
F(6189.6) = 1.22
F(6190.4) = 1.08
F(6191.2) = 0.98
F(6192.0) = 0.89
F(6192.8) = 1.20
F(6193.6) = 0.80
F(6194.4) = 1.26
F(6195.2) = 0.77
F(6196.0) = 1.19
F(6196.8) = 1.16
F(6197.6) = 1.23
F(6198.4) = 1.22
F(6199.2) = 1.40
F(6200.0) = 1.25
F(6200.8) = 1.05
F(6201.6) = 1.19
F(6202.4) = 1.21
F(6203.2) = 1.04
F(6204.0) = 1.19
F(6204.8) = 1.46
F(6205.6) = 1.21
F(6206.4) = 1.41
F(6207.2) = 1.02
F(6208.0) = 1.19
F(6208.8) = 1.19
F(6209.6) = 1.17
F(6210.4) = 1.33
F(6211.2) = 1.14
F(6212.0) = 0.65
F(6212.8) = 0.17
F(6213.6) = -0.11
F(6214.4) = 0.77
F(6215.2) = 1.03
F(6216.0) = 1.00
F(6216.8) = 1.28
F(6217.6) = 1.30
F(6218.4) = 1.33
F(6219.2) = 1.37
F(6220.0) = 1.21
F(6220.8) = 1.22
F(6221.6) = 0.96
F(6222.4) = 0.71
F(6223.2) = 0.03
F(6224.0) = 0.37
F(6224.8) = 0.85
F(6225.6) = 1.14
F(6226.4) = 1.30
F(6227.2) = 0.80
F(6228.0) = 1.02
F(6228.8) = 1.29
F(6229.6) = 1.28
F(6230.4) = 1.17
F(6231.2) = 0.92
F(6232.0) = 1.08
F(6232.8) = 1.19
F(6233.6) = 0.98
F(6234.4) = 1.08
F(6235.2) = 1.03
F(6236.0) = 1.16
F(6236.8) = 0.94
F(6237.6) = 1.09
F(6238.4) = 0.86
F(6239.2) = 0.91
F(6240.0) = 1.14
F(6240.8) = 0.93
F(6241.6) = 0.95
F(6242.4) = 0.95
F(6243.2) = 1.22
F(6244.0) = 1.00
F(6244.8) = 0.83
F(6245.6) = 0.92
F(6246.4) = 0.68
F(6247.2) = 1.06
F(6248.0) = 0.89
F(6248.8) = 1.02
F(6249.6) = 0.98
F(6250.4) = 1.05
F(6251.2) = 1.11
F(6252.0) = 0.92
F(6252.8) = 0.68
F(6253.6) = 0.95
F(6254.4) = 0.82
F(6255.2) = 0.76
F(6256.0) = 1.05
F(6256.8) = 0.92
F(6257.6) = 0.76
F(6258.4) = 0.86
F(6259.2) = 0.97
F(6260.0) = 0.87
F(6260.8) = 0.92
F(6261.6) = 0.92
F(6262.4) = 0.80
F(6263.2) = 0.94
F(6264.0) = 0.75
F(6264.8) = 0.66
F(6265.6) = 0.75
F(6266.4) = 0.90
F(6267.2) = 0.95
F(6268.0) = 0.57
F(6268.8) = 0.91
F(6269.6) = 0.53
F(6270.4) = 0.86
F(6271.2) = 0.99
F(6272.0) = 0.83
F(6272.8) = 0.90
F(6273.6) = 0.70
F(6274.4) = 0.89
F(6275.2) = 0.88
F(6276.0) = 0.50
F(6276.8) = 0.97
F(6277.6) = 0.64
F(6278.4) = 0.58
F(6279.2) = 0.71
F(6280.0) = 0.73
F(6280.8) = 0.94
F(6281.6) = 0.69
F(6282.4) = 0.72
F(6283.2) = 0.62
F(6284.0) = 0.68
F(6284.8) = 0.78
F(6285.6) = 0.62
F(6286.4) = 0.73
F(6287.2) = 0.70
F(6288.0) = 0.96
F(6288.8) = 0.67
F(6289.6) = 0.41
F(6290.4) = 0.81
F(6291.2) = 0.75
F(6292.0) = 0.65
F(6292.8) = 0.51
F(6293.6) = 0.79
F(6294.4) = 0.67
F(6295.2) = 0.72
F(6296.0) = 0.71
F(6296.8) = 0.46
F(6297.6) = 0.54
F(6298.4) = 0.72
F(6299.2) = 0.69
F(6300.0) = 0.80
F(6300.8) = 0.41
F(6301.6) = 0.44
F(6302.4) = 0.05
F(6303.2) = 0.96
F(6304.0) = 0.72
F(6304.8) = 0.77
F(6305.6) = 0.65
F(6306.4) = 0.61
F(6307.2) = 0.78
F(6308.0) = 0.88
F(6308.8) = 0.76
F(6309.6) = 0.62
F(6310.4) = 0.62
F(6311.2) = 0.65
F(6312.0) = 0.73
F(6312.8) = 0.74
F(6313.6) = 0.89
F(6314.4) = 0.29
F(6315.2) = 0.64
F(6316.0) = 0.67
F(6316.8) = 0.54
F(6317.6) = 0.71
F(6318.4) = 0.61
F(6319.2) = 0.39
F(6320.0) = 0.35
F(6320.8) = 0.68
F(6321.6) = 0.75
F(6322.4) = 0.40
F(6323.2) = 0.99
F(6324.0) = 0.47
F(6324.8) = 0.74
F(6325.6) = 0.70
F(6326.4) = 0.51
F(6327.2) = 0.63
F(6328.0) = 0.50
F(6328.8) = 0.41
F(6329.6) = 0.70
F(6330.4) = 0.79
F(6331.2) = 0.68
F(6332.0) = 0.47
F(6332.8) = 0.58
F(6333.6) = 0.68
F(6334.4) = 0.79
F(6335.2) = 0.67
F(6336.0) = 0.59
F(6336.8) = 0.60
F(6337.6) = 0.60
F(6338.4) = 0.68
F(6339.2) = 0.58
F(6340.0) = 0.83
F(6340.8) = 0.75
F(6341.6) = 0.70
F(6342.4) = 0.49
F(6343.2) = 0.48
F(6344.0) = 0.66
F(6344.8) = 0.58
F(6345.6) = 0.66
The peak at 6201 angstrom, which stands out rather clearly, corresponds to C IV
